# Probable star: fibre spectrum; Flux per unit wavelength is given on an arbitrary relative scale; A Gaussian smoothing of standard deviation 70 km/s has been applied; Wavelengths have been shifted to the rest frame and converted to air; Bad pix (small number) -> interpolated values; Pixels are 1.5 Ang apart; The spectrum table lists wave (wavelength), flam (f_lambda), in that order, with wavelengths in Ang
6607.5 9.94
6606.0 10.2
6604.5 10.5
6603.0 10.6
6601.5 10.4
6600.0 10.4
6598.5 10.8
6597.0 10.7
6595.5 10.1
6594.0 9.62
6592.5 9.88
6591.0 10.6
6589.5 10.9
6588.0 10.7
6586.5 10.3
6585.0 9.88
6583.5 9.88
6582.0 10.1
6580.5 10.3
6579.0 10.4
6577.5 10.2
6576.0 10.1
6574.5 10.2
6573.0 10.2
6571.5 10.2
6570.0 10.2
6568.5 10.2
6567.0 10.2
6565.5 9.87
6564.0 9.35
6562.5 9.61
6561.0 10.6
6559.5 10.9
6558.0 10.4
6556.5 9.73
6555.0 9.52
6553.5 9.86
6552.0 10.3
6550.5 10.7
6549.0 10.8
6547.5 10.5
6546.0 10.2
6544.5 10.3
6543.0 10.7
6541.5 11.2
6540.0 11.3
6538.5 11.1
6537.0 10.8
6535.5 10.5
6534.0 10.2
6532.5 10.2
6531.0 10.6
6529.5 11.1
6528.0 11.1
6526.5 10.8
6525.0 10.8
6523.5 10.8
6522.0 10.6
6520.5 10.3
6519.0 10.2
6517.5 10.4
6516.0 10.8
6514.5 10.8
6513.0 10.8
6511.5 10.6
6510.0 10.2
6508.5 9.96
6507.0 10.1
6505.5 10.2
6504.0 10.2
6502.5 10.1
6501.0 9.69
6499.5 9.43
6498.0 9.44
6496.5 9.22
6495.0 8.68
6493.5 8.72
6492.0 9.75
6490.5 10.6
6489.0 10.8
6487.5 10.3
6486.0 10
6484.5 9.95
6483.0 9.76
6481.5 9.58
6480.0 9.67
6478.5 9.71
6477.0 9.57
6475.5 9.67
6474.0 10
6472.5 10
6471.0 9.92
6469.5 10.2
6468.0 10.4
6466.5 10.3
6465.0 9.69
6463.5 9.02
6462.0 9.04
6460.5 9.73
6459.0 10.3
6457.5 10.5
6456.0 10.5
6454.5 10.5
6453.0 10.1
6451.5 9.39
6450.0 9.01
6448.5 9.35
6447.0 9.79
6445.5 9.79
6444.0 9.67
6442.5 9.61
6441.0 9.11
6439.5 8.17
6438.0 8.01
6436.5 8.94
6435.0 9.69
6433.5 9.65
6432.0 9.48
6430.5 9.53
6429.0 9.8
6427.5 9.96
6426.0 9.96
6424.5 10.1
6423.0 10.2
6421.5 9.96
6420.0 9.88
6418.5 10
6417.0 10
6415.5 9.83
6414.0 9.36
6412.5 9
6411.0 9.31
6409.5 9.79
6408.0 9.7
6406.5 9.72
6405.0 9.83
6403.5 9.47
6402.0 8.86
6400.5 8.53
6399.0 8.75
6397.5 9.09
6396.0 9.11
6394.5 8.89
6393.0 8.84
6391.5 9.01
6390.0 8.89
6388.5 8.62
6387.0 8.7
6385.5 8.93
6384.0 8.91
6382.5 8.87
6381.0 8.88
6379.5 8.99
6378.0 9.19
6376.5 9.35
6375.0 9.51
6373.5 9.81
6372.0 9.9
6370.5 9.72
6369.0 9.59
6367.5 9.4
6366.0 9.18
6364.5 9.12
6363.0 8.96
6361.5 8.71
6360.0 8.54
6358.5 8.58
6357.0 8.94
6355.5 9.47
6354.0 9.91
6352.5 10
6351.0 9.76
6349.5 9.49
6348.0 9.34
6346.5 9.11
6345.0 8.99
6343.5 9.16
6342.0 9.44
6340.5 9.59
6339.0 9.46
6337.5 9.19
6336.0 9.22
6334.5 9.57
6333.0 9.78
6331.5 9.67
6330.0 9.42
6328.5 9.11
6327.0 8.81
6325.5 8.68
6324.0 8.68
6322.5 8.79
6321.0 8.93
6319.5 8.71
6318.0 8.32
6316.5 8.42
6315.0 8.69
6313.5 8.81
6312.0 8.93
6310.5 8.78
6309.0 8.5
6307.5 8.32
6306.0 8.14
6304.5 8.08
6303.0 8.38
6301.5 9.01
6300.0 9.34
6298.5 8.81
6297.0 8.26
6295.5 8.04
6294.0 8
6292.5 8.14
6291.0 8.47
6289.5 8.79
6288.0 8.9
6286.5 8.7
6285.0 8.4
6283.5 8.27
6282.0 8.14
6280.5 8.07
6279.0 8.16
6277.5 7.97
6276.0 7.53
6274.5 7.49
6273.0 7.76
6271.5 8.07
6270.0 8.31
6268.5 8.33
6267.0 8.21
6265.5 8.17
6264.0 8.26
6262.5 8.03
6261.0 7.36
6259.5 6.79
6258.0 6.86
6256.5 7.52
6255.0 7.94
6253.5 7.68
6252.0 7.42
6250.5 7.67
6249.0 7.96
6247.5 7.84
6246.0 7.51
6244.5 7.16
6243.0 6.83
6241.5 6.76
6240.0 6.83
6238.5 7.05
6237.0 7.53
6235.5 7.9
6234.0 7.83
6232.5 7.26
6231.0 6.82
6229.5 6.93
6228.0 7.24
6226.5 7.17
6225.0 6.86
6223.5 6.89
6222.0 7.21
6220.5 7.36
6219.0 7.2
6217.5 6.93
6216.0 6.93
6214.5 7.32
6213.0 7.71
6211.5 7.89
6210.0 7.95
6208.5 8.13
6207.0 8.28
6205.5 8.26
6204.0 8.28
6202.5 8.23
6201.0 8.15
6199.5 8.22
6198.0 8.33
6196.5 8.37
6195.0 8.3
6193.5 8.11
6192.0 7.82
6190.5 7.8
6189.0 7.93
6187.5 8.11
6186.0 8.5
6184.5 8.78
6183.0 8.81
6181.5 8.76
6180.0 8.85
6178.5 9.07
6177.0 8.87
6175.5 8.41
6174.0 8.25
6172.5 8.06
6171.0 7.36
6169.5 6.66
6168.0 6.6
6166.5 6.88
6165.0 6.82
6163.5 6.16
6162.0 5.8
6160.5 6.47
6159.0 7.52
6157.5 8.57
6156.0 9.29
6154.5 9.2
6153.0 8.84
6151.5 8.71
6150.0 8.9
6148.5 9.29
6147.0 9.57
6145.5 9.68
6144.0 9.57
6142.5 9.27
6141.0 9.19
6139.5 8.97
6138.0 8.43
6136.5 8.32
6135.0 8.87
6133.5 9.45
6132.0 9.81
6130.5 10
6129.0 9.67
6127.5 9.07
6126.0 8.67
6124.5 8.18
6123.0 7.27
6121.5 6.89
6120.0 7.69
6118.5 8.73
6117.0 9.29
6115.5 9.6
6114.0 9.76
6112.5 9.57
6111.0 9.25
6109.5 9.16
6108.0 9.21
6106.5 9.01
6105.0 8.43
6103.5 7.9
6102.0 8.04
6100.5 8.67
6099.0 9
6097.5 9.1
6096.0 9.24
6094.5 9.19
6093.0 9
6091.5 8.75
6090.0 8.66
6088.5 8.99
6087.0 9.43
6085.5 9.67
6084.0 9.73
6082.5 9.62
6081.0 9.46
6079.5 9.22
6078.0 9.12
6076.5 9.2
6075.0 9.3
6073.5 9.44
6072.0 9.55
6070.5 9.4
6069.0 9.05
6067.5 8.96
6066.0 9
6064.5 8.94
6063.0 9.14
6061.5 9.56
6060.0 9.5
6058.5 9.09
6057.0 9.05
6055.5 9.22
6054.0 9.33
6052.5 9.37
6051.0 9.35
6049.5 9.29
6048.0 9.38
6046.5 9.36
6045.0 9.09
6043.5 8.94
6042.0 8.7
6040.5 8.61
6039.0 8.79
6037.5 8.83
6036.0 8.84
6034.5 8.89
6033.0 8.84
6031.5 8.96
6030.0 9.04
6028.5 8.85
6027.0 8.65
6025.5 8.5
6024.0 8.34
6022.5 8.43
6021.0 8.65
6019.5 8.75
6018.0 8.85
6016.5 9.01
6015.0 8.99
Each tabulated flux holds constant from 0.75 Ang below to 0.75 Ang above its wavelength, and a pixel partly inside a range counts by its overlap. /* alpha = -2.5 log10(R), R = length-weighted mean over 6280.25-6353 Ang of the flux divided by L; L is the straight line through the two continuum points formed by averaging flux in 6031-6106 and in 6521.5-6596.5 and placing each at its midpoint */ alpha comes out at 0.10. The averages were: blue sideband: 9.08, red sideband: 10.4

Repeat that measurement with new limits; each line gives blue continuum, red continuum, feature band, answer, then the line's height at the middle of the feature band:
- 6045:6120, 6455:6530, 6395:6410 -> 0.069 mag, 9.88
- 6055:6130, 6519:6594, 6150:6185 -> 0.162 mag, 9.24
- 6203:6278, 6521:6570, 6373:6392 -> -0.017 mag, 8.9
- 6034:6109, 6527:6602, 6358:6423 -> 0.075 mag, 9.91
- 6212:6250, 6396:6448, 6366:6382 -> -0.059 mag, 8.92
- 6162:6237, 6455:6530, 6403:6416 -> -0.016 mag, 9.42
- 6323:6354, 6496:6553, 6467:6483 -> 0.030 mag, 10.2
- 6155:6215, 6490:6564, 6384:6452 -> 0.023 mag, 9.55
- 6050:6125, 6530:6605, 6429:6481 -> 0.042 mag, 10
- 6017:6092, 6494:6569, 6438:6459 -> 0.053 mag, 10.1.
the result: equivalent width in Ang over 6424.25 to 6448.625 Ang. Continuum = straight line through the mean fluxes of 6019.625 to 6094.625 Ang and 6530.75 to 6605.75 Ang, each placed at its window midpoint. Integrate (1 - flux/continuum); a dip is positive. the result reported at 1.4 Ang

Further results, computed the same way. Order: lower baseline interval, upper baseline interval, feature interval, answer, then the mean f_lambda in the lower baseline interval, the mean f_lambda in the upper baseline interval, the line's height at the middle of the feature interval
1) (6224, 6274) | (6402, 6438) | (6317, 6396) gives -2.8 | 7.51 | 9.65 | 8.85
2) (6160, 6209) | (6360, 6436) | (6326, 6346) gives -0.9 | 7.93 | 9.36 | 8.94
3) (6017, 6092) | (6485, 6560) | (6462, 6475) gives 0.4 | 9.07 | 10.3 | 10.2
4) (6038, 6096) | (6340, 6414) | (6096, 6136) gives 1.5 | 9.2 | 9.21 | 9.2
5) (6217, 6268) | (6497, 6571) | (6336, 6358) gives -2.5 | 7.39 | 10.4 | 8.46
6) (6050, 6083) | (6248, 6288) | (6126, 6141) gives -0.6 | 9.26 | 7.91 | 8.81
